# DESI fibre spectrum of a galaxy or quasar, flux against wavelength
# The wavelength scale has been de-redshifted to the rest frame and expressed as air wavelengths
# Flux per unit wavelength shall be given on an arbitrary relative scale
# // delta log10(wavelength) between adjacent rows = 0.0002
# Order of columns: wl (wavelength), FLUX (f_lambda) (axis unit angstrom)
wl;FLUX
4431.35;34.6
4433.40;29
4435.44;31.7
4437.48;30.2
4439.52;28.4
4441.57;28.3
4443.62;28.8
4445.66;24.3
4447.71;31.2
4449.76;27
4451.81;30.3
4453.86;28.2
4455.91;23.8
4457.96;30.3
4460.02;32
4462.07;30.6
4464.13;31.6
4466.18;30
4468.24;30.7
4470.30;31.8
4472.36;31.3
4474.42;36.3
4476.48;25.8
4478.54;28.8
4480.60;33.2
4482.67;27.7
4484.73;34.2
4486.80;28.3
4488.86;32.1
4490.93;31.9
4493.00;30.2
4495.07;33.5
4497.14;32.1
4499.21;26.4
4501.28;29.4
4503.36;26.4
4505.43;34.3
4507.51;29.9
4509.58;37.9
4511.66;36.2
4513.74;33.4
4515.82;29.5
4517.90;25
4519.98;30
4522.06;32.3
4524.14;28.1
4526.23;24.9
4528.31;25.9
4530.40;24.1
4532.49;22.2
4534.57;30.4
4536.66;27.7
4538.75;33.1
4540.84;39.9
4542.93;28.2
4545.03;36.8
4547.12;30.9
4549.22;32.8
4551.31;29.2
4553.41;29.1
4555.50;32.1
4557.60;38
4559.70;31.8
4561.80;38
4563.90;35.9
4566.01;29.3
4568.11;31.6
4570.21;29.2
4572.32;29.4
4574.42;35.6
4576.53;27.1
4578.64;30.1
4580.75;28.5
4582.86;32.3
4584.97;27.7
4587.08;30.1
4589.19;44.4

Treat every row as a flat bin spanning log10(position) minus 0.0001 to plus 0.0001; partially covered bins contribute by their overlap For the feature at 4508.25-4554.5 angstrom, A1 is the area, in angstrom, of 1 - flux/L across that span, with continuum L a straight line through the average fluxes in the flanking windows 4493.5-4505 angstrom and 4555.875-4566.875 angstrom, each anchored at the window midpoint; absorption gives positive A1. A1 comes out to 2.7 angstrom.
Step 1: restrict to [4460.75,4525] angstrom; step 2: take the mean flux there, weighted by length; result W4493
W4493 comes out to 30.9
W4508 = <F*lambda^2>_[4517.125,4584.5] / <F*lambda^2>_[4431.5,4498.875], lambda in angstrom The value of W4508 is 1.1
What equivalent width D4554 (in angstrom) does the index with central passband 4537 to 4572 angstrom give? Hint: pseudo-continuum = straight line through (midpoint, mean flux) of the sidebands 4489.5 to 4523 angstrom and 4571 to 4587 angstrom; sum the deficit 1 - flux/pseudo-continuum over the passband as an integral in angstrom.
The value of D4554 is -2.58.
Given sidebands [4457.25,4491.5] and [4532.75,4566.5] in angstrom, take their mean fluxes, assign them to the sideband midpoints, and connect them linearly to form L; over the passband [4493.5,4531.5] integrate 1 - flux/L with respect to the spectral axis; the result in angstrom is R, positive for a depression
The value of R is 2.1 angstrom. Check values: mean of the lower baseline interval 31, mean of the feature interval 29.9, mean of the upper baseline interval 32.5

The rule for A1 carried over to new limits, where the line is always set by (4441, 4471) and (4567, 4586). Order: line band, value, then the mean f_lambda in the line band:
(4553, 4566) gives -1.7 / 34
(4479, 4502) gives -1.0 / 30.8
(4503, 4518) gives -1.3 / 32.2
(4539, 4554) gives -1.3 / 32.5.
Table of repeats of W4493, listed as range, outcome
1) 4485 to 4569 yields 31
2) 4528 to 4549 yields 30.2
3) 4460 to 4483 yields 30.9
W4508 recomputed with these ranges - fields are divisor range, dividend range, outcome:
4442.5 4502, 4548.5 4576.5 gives 1.12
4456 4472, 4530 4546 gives 1.03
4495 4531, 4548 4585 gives 1.08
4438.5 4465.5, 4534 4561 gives 1.17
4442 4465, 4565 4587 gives 1.10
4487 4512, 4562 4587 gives 1.01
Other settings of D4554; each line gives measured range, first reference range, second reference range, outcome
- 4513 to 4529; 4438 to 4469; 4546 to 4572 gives 1.3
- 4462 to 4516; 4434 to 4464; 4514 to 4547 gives -3.9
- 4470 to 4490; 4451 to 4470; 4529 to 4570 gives -0.5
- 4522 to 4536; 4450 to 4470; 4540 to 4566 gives 2.6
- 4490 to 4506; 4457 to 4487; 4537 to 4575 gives 0.5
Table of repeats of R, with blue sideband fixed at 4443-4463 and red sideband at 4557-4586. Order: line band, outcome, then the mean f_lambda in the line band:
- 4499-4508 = 0.1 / 29.5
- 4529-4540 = 1.1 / 27.7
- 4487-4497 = -0.7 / 31.6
